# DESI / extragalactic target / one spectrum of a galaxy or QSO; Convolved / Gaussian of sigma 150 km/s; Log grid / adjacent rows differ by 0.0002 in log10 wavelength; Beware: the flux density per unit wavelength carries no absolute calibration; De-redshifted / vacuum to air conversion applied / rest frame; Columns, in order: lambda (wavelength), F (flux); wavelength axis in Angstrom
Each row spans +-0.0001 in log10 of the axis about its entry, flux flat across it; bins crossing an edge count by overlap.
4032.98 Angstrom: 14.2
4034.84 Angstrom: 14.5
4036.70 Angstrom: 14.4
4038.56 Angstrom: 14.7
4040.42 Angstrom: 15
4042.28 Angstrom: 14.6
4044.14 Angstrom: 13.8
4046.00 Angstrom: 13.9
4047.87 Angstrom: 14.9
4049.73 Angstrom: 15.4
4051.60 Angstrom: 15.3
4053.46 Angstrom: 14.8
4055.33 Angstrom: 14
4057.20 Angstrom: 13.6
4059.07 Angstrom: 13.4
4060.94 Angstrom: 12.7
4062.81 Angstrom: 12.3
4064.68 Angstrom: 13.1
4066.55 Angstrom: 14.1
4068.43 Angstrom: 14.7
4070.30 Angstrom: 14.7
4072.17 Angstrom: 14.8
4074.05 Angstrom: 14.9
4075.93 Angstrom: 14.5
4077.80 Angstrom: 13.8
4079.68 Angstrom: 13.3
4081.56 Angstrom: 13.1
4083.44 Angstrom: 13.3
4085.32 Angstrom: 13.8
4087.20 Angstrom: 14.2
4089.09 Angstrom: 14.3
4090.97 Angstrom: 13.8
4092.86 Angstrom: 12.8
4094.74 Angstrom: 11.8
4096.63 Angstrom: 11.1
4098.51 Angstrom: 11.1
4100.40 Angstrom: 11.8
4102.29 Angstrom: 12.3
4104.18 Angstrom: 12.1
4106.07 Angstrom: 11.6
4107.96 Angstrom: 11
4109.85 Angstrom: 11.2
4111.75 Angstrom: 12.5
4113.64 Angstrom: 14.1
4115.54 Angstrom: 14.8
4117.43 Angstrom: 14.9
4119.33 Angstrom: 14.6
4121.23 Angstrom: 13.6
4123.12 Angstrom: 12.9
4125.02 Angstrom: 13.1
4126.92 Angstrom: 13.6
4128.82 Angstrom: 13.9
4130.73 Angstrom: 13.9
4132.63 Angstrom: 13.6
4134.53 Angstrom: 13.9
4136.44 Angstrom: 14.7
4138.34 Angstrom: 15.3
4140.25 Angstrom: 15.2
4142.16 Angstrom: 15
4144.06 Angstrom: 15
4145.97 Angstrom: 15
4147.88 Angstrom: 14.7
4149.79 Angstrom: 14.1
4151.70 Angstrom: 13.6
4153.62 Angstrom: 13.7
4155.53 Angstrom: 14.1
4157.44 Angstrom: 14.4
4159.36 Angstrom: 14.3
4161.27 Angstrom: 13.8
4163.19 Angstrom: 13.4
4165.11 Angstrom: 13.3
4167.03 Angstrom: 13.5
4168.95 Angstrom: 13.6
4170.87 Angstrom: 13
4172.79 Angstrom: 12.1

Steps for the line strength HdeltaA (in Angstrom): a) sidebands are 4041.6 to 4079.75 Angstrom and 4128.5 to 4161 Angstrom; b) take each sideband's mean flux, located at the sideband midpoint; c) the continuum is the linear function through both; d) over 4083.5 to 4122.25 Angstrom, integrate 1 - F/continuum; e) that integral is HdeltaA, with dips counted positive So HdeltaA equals 3.7 Angstrom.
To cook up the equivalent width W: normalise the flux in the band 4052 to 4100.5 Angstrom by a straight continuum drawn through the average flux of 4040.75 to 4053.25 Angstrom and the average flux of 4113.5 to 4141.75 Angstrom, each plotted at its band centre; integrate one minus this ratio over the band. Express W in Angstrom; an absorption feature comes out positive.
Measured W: 3.3 Angstrom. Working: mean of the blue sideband 14.7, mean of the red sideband 14.2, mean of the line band 13.5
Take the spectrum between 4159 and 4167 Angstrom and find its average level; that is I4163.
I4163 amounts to 13.6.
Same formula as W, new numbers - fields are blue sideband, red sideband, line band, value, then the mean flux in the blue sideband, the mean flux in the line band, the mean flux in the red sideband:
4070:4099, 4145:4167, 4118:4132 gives 0.09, 13.5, 13.7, 14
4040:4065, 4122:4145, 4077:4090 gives 0.39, 14.1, 13.7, 14.2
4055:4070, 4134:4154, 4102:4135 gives 2.44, 13.5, 13.2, 14.6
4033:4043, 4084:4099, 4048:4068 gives 0.07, 14.6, 13.9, 12.9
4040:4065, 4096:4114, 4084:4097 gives -0.79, 14.1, 13.2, 11.8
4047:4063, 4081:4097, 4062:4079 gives -0.50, 14.1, 14.1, 13.2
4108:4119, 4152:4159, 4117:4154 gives -1.36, 13.4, 14.2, 14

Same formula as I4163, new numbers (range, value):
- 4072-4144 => 13.4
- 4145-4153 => 14.3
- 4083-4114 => 12.5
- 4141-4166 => 14.2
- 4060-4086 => 13.8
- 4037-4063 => 14.2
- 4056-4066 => 13.1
